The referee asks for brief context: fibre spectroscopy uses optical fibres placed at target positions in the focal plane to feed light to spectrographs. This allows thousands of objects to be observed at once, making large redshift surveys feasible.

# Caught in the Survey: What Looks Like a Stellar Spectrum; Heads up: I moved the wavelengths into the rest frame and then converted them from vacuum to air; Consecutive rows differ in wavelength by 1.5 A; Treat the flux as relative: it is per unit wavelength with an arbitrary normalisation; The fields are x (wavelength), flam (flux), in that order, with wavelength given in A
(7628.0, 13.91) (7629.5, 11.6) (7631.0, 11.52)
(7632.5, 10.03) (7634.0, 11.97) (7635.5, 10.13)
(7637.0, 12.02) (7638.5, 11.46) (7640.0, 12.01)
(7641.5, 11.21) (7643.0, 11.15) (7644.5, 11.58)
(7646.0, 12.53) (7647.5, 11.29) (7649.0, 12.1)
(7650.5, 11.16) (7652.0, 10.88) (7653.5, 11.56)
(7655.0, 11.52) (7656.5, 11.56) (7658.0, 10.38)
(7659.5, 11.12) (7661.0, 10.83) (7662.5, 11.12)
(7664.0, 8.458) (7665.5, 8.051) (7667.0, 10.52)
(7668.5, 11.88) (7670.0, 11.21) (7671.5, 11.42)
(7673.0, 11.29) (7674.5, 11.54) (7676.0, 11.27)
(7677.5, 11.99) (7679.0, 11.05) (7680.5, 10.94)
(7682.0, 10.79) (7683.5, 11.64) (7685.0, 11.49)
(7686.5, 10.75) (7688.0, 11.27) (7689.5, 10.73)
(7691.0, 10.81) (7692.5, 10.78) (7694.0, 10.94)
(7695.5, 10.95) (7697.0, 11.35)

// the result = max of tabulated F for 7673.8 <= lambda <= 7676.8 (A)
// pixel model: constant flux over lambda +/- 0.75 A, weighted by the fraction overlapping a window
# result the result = 11.54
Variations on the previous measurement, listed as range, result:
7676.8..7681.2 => 11.99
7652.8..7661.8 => 11.56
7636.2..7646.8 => 12.53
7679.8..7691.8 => 11.64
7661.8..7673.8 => 11.88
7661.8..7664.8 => 11.12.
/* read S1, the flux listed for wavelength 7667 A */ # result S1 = 10.52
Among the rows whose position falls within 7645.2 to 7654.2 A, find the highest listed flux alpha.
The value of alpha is 12.53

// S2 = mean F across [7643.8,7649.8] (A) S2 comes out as 11.9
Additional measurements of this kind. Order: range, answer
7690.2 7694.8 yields 10.8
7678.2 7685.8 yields 11.2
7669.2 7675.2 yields 11.4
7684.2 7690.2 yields 11.1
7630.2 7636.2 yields 10.9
